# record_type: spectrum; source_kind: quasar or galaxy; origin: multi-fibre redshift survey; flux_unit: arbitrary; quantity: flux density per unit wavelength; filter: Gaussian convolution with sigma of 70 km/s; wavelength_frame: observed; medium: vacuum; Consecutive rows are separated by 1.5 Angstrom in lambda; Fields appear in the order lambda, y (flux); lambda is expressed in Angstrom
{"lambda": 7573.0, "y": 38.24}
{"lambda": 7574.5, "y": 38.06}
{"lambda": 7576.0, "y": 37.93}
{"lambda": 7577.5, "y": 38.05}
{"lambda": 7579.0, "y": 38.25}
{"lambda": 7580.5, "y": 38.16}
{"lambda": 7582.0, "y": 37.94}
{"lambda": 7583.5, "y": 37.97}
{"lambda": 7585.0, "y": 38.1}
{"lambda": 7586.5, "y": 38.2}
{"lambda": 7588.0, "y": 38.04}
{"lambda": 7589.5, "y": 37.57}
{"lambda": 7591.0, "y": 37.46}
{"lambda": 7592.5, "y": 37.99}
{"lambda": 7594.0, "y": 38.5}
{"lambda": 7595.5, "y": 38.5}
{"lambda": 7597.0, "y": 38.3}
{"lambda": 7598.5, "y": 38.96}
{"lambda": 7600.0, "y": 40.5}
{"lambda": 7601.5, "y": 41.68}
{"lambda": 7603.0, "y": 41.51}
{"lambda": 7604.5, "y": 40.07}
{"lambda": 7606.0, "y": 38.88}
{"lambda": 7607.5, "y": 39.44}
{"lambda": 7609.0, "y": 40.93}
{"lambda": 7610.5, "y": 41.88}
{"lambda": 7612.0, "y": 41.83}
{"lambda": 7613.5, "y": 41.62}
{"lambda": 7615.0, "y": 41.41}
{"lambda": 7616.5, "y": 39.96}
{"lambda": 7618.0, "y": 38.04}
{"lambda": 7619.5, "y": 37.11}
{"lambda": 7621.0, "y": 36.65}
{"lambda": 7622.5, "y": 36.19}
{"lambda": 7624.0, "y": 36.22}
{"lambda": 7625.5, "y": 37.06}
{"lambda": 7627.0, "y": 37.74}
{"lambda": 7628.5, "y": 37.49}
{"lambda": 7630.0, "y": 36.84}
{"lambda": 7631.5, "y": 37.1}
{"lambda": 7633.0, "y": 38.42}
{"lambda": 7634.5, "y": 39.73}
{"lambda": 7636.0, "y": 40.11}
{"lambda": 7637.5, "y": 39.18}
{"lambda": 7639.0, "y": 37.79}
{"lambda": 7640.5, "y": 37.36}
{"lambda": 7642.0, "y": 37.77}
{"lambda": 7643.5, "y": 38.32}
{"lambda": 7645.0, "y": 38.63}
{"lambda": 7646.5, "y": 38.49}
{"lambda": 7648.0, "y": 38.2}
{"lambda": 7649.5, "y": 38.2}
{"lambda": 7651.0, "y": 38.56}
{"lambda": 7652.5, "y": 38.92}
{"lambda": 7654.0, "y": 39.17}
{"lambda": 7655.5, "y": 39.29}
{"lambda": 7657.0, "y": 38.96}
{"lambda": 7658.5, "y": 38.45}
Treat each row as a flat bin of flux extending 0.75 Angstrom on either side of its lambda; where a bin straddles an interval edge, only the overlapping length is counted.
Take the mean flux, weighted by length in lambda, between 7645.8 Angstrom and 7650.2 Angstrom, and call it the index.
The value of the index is 38.3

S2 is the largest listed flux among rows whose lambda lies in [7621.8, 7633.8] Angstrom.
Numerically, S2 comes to 38.42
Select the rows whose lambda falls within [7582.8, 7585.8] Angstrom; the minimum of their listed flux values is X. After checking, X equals 37.97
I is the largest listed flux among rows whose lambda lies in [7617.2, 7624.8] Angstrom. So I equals 38.04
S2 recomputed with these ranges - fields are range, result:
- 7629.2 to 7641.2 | 40.11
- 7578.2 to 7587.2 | 38.25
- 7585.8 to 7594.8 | 38.5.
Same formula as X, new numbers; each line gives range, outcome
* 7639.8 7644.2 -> 37.36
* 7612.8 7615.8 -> 41.41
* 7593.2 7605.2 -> 38.3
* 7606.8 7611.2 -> 39.44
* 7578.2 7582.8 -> 37.94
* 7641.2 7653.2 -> 37.77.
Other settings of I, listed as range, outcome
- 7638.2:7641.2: 37.79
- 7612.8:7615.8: 41.62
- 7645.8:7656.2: 39.29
